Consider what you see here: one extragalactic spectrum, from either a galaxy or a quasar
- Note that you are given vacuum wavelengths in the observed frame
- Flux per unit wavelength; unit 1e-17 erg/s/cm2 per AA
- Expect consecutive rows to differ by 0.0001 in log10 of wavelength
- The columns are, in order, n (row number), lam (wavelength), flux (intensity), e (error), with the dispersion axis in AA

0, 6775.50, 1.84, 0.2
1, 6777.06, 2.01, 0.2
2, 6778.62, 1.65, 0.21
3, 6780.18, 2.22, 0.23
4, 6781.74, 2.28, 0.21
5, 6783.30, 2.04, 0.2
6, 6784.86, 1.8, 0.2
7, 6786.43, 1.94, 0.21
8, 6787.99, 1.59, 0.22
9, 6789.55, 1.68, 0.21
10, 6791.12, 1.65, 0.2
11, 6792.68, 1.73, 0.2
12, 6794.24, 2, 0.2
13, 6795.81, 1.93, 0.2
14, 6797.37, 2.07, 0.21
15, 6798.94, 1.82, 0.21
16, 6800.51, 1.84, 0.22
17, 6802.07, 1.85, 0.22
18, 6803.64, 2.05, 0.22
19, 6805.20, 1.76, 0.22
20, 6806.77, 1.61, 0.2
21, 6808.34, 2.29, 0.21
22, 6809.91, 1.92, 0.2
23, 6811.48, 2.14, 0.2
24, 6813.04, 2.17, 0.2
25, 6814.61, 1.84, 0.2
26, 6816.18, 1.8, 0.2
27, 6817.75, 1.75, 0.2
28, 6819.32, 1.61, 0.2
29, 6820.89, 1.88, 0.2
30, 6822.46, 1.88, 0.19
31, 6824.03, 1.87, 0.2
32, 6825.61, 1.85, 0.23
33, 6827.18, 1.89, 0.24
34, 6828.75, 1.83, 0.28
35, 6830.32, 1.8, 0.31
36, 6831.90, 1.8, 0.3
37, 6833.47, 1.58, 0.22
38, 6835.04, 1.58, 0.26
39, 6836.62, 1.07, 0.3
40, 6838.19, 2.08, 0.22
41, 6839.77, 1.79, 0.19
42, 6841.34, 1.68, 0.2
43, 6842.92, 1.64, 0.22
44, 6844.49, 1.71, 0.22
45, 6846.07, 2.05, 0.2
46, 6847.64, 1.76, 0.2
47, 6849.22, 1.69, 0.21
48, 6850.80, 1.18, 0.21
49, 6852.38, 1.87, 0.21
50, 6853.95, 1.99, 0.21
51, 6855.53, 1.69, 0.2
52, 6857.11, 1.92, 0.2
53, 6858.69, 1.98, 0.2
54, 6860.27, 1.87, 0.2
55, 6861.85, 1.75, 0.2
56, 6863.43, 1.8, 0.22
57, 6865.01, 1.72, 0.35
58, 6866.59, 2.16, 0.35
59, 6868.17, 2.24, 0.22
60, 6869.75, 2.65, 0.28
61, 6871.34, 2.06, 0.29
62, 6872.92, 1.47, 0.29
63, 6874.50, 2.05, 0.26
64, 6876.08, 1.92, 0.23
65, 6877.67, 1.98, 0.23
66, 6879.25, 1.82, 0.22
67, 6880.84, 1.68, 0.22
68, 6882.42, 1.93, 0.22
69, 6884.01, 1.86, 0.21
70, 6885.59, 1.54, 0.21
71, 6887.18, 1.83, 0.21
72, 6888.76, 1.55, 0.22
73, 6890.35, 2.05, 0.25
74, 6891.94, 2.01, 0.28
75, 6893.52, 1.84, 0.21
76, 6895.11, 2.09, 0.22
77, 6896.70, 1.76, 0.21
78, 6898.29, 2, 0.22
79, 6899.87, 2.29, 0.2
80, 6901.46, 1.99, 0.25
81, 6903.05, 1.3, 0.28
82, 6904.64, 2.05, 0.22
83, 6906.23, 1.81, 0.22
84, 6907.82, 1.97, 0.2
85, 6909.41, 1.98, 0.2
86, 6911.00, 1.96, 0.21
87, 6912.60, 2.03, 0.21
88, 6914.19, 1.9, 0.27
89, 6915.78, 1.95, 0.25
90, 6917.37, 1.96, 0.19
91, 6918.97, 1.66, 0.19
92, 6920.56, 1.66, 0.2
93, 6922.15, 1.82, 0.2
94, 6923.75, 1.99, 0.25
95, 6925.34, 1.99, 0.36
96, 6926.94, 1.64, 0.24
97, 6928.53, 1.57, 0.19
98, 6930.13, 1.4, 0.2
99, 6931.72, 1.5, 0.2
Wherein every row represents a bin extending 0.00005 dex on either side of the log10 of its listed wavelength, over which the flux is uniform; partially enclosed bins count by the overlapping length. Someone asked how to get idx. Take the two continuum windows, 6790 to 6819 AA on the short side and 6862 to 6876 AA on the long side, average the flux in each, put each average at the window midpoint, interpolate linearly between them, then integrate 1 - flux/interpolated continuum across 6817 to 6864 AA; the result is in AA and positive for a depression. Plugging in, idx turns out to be 4.6 AA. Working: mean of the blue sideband 1.89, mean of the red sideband 2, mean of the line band 1.76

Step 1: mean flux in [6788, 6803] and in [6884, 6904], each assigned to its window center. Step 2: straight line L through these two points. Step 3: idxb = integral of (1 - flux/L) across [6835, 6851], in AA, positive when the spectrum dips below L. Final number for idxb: 1.4 AA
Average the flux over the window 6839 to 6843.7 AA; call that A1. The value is 1.7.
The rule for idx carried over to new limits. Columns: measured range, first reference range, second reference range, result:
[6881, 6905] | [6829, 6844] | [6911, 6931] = -1.4 AA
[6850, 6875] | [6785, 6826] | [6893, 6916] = 0.0 AA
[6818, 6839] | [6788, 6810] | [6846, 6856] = 0.4 AA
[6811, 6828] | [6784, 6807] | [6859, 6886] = -0.2 AA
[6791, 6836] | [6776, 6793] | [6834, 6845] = -2.6 AA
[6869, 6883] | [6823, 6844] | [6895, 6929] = -1.1 AA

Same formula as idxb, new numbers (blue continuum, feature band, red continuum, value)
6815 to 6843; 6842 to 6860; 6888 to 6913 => 0.3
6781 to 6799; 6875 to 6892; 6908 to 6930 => 0.2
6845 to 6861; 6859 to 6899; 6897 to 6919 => -1.1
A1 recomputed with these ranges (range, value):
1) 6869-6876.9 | 2.02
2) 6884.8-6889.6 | 1.64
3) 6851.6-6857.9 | 1.87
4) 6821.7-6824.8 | 1.88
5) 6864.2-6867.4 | 1.94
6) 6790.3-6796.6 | 1.83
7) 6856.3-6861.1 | 1.92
